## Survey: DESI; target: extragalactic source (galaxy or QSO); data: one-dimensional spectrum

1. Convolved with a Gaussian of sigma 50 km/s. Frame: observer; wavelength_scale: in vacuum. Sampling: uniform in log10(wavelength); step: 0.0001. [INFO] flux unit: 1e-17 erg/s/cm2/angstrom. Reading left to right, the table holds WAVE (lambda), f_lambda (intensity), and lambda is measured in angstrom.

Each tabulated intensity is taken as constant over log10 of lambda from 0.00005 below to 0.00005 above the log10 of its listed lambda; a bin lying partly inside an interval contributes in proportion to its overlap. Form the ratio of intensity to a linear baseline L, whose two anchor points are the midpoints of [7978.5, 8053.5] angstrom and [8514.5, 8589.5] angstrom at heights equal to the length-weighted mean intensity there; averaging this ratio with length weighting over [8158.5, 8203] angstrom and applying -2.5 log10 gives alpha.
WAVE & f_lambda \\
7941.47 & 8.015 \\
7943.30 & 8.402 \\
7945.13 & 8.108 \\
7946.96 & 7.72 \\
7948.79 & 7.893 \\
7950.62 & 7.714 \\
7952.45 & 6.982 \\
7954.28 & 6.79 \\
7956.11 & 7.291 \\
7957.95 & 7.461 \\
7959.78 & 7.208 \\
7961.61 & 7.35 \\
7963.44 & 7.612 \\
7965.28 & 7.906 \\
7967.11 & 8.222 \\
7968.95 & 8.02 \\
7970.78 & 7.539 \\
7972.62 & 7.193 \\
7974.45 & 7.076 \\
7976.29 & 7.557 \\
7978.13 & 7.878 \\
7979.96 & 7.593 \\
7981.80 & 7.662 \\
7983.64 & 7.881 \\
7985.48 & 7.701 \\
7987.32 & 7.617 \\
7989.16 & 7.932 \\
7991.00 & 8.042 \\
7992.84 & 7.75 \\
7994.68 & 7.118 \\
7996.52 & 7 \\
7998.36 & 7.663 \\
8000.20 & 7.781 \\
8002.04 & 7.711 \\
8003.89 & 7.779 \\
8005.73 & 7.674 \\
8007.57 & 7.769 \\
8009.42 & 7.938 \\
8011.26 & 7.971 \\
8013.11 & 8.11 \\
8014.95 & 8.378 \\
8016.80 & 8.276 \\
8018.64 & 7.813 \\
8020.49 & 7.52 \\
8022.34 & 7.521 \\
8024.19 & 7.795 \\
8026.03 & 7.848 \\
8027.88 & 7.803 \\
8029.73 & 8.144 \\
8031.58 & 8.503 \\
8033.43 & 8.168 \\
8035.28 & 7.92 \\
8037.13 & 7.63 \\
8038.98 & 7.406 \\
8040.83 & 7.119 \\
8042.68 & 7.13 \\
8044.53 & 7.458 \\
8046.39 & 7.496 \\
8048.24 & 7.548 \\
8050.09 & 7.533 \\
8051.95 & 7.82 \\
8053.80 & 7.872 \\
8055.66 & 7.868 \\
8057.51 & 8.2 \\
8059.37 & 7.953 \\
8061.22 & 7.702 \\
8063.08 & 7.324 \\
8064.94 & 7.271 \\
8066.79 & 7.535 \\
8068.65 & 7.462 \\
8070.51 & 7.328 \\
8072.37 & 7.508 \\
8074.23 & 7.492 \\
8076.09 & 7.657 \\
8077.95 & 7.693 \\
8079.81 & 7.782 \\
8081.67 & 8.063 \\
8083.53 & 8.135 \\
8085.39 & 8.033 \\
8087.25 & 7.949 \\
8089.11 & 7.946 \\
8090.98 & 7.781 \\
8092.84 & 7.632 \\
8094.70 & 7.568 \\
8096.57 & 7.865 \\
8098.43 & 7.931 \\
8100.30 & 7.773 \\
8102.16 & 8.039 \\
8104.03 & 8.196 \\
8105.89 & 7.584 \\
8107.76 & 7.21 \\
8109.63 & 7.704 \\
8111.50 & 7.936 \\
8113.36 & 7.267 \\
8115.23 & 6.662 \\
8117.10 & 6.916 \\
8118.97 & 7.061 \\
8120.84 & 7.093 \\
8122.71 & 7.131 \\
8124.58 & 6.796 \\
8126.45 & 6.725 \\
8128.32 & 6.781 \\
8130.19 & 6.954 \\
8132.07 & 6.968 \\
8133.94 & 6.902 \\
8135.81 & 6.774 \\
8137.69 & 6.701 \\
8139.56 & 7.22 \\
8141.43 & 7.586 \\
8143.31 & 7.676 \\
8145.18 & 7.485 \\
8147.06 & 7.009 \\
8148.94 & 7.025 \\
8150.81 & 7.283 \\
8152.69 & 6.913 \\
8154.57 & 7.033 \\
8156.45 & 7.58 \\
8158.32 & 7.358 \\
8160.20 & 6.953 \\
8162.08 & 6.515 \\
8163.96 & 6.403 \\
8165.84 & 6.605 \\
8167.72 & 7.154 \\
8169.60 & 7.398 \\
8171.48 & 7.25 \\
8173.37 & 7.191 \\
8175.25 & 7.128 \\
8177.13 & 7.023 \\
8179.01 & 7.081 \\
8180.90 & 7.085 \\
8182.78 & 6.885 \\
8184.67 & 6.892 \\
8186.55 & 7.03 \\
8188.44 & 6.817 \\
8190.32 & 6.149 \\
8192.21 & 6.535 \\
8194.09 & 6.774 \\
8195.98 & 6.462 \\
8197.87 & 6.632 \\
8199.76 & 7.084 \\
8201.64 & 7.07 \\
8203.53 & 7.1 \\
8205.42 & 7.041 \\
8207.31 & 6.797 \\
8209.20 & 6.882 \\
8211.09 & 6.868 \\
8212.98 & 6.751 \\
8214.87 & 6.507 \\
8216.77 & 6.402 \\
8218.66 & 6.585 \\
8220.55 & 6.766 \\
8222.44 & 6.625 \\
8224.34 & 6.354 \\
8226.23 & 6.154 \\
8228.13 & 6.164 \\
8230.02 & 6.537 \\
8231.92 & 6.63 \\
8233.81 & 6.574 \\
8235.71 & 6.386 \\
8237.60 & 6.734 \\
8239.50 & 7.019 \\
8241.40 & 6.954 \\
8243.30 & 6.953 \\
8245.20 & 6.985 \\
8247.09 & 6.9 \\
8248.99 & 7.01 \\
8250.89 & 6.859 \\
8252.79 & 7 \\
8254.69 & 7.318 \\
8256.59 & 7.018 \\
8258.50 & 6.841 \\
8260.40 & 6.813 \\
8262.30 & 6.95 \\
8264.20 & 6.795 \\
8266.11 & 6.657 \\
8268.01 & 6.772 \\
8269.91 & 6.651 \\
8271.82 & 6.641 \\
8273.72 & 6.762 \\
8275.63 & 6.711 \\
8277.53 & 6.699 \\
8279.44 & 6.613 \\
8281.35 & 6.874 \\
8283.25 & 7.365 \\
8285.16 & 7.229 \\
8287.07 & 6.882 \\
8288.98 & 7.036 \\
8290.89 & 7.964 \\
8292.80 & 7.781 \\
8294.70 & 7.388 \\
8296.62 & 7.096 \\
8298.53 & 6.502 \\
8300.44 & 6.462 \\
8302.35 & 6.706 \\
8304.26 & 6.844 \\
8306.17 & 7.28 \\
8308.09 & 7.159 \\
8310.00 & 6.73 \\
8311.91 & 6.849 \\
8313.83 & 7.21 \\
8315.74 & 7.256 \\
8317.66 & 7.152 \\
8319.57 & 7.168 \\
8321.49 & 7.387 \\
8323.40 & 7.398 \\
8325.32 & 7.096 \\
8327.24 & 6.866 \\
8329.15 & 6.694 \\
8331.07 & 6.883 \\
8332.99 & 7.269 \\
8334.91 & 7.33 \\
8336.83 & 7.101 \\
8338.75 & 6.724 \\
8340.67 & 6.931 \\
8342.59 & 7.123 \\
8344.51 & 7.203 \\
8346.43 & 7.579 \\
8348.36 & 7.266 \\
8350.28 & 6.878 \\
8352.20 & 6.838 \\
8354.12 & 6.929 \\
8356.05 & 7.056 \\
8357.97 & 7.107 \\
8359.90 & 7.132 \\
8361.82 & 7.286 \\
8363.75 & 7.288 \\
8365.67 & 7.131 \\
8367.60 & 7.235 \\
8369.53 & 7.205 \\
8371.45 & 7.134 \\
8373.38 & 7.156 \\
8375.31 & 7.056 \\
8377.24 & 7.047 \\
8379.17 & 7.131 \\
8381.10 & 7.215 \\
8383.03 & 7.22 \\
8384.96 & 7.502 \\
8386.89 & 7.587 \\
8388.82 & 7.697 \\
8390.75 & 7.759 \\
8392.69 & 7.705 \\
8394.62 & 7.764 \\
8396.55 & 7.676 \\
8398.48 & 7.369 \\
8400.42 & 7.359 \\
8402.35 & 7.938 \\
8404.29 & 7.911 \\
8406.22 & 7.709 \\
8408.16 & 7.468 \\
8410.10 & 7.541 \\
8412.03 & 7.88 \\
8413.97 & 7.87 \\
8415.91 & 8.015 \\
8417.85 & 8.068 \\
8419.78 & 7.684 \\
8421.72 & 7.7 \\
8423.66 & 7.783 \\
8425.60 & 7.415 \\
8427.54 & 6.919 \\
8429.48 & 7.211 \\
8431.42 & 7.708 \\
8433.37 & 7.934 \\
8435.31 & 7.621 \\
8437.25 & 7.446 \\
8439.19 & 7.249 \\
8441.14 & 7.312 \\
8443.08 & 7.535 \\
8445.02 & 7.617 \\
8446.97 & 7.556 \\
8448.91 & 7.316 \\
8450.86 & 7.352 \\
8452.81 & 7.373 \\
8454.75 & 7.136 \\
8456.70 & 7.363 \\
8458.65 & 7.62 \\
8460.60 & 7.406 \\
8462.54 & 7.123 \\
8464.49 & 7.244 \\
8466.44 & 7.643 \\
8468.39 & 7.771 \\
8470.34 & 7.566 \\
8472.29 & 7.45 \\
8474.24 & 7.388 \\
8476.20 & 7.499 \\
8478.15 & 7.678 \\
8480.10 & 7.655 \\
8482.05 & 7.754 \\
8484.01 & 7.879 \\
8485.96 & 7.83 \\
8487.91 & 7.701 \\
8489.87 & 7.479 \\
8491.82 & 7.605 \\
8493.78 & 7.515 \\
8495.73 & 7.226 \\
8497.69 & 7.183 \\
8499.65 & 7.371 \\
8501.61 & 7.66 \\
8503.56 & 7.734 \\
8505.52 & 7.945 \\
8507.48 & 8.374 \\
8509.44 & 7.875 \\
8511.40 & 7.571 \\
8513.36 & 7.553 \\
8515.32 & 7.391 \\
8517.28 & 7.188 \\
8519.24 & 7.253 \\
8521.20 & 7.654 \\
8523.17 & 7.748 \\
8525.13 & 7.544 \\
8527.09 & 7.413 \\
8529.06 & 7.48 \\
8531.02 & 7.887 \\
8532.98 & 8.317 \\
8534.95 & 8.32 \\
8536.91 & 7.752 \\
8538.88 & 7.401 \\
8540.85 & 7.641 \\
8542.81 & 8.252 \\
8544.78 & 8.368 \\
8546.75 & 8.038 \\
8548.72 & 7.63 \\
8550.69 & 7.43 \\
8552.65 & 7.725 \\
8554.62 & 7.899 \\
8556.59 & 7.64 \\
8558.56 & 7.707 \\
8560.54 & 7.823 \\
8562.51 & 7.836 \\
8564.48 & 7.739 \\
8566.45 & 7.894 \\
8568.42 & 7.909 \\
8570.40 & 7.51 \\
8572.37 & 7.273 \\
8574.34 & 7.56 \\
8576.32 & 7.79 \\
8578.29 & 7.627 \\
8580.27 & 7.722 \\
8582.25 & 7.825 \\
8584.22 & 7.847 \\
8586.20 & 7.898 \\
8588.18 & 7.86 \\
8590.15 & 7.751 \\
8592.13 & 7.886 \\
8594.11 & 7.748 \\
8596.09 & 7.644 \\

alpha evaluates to 0.13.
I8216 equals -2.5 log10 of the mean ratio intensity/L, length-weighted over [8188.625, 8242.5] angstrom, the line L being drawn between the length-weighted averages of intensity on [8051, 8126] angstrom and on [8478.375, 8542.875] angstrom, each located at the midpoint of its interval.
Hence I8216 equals 0.15 mag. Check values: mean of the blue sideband 7.61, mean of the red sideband 7.66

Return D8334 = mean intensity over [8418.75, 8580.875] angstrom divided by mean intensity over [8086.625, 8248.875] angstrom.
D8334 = 1.1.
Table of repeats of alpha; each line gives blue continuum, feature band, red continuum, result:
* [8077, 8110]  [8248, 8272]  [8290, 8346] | 0.06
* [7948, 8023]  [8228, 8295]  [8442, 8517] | 0.10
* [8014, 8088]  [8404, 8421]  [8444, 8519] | -0.03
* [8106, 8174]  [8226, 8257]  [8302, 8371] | 0.05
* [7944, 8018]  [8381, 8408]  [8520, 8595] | 0.02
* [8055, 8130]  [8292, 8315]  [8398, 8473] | 0.08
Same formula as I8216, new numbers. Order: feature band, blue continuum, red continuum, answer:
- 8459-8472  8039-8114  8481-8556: 0.03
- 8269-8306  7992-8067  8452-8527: 0.10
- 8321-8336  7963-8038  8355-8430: 0.06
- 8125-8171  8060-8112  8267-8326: 0.07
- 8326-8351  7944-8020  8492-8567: 0.09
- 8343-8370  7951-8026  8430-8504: 0.06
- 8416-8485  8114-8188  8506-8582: 0.01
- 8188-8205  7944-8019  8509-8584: 0.14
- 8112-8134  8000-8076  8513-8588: 0.11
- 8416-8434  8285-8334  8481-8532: -0.03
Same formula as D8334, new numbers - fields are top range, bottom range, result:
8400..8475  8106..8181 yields 1.06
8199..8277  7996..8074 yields 0.88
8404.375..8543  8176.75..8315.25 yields 1.11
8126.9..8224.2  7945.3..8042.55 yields 0.90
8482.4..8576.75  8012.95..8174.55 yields 1.03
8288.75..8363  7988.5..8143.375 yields 0.93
